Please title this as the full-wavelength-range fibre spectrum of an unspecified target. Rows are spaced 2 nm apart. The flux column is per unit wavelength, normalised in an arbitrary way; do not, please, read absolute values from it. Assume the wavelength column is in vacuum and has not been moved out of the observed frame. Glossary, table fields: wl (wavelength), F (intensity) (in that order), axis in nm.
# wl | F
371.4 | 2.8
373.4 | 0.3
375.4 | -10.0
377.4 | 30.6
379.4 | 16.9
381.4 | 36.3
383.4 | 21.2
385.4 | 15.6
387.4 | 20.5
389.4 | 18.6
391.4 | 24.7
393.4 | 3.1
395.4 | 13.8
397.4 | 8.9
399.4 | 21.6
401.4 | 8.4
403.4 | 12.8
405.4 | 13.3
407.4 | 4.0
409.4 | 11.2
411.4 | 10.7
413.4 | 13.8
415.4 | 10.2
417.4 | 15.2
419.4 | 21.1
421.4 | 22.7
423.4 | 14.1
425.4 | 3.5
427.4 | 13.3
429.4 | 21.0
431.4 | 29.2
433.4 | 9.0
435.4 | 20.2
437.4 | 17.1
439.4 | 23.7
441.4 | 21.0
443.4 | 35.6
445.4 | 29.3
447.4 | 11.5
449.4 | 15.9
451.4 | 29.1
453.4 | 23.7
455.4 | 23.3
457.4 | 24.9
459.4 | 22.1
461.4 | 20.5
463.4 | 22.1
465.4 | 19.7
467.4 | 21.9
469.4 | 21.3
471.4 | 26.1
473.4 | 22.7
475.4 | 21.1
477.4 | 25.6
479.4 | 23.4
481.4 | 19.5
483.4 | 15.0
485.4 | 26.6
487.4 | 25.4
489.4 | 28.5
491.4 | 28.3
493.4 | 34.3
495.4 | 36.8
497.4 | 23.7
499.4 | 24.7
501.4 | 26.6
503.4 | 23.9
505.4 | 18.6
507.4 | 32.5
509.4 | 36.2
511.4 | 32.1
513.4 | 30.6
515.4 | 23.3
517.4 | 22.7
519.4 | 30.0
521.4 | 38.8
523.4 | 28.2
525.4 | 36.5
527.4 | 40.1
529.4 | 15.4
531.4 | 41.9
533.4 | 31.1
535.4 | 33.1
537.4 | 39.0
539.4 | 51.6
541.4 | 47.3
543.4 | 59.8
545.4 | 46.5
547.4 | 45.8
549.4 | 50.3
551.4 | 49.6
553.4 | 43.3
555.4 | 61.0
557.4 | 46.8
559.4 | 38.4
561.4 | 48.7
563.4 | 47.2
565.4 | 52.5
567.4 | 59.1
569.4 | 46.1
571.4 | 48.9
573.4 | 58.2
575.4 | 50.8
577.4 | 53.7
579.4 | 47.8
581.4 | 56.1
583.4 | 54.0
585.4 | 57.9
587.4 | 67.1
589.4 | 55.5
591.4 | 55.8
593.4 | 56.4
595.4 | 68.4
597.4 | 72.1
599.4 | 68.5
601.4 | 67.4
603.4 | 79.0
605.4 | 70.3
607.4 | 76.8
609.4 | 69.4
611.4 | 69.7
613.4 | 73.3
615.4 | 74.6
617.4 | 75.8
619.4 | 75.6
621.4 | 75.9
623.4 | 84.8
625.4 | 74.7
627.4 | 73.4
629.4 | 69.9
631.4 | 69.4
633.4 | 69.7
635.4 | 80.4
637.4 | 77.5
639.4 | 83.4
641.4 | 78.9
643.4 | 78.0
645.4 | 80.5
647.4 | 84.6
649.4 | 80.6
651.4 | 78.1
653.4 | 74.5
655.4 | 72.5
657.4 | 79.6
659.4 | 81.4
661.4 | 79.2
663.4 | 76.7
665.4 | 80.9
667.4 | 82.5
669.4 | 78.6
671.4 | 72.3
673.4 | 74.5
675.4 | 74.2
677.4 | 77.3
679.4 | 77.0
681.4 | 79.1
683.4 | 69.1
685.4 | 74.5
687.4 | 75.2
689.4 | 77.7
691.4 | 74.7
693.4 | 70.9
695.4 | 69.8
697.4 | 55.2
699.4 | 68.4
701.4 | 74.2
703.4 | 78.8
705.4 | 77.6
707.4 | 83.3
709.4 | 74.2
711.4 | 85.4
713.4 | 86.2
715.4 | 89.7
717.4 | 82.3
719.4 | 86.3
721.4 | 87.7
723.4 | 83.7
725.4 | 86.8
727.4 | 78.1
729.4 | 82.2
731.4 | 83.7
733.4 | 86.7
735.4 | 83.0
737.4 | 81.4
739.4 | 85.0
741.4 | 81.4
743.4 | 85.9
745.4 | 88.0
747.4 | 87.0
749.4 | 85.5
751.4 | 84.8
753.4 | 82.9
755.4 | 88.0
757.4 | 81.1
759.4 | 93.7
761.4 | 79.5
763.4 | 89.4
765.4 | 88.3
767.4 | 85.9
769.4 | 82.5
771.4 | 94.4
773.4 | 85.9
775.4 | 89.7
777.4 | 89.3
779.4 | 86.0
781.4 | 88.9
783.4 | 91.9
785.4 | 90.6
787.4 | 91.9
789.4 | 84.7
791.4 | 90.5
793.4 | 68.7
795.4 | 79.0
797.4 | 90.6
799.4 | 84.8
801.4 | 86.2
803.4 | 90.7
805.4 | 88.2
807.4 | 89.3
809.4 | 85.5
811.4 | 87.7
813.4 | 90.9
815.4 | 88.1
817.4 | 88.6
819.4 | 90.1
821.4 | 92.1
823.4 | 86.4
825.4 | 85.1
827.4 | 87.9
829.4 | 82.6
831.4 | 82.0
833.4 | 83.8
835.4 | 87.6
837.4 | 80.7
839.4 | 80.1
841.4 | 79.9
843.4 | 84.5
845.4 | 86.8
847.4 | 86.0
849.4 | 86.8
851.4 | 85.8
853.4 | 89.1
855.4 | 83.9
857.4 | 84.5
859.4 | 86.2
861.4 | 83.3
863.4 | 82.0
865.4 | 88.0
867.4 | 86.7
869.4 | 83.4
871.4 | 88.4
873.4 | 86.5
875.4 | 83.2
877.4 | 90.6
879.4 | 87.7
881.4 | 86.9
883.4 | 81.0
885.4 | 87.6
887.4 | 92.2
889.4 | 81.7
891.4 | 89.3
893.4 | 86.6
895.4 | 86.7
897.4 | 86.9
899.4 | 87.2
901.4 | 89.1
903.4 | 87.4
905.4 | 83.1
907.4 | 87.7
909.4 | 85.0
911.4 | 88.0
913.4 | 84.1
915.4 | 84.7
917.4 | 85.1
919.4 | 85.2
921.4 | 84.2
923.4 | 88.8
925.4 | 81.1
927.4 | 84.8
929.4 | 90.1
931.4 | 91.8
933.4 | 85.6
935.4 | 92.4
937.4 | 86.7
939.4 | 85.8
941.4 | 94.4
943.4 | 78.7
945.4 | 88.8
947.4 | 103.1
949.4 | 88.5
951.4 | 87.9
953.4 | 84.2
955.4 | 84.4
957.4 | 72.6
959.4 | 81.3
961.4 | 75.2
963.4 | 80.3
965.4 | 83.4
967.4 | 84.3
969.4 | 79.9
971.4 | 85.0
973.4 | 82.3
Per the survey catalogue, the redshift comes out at 0.35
